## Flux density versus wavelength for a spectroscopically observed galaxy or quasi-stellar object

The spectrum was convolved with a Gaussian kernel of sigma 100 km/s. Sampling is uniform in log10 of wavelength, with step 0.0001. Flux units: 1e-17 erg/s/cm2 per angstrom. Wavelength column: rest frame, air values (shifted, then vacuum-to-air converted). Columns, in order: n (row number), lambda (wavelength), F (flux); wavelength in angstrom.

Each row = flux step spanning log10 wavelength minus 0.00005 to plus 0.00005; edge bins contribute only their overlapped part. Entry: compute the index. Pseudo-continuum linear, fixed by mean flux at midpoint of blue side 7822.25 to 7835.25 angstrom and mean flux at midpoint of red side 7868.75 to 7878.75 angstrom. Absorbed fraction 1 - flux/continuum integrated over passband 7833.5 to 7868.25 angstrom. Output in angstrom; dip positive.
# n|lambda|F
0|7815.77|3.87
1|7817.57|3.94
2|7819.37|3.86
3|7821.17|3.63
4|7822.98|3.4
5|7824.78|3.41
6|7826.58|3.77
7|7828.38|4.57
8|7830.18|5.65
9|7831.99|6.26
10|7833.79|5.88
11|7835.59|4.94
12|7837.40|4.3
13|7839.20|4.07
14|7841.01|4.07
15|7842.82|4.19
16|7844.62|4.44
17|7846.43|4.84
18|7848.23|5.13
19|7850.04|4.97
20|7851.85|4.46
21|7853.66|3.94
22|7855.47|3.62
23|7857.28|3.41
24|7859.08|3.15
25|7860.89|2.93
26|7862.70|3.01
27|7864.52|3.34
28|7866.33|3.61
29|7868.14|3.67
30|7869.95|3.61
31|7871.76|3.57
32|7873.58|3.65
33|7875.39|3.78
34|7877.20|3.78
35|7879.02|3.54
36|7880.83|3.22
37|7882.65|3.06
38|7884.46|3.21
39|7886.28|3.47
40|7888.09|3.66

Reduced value 1.3 angstrom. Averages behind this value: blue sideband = 4.74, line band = 4.08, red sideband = 3.67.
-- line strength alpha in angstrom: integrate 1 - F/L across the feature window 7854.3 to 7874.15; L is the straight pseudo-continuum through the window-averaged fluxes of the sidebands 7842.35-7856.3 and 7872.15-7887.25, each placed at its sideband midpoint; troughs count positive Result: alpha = 2.7 angstrom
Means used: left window 4.46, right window 3.47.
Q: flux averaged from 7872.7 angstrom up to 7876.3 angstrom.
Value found 3.72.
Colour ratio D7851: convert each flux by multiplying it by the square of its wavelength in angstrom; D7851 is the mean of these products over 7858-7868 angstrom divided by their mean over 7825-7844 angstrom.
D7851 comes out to 0.69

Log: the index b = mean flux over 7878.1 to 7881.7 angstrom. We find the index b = 3.38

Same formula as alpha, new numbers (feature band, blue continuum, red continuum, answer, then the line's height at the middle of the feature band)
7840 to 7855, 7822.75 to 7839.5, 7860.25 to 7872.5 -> -1.4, 4.09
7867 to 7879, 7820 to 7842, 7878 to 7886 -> -0.6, 3.49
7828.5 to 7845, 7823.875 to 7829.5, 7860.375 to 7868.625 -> -4.5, 3.81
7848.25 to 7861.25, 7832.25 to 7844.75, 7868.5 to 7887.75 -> 0.9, 4.18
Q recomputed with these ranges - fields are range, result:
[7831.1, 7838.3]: 5.35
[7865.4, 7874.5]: 3.62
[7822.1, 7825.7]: 3.41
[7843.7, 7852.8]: 4.76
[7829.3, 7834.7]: 5.93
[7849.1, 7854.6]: 4.45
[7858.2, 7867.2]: 3.2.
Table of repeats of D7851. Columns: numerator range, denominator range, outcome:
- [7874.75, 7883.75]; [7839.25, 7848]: 0.79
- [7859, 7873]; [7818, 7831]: 0.85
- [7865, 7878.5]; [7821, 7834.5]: 0.80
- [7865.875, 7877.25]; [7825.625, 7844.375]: 0.78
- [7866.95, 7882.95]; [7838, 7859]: 0.85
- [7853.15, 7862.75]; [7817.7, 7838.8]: 0.75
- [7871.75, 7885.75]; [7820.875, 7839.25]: 0.77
